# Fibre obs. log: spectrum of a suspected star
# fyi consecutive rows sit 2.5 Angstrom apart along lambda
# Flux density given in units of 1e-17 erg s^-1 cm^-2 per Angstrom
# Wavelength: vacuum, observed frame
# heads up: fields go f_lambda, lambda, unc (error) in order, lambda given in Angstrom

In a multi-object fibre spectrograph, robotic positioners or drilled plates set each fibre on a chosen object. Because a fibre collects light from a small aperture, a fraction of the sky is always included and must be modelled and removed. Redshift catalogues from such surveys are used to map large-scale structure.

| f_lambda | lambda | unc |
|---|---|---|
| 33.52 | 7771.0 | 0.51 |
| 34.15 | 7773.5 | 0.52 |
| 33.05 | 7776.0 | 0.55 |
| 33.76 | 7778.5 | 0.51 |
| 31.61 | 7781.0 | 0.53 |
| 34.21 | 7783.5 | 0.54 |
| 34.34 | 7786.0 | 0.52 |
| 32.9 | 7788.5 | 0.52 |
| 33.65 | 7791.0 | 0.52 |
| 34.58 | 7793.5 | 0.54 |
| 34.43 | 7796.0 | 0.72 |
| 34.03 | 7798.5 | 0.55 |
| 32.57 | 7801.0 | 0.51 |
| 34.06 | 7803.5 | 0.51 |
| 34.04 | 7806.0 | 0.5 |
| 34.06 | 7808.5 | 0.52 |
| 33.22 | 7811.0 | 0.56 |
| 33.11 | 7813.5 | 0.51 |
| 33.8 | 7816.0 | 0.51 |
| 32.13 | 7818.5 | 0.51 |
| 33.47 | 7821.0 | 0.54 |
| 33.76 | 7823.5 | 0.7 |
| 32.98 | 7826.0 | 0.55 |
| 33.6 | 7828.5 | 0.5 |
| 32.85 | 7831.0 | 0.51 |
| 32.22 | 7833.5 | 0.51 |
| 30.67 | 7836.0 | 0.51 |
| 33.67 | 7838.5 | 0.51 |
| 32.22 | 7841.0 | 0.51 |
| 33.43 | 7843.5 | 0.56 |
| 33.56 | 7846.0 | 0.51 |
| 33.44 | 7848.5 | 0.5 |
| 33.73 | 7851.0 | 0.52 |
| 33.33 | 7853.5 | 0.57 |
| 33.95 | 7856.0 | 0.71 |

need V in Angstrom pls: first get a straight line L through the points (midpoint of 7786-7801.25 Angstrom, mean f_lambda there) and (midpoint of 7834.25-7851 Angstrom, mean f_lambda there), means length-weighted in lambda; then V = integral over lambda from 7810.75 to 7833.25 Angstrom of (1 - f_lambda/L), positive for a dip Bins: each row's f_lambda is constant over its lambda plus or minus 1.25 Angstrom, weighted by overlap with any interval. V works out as 0.07 Angstrom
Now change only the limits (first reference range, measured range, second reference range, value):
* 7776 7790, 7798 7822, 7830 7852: -0.2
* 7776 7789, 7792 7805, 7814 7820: -0.3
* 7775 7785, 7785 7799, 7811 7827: -0.3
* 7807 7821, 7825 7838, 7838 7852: 0.3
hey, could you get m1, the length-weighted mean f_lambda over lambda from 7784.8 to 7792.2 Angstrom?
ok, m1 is 33.6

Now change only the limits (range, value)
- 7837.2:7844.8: 33.1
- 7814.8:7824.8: 33.3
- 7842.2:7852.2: 33.5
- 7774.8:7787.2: 33.4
